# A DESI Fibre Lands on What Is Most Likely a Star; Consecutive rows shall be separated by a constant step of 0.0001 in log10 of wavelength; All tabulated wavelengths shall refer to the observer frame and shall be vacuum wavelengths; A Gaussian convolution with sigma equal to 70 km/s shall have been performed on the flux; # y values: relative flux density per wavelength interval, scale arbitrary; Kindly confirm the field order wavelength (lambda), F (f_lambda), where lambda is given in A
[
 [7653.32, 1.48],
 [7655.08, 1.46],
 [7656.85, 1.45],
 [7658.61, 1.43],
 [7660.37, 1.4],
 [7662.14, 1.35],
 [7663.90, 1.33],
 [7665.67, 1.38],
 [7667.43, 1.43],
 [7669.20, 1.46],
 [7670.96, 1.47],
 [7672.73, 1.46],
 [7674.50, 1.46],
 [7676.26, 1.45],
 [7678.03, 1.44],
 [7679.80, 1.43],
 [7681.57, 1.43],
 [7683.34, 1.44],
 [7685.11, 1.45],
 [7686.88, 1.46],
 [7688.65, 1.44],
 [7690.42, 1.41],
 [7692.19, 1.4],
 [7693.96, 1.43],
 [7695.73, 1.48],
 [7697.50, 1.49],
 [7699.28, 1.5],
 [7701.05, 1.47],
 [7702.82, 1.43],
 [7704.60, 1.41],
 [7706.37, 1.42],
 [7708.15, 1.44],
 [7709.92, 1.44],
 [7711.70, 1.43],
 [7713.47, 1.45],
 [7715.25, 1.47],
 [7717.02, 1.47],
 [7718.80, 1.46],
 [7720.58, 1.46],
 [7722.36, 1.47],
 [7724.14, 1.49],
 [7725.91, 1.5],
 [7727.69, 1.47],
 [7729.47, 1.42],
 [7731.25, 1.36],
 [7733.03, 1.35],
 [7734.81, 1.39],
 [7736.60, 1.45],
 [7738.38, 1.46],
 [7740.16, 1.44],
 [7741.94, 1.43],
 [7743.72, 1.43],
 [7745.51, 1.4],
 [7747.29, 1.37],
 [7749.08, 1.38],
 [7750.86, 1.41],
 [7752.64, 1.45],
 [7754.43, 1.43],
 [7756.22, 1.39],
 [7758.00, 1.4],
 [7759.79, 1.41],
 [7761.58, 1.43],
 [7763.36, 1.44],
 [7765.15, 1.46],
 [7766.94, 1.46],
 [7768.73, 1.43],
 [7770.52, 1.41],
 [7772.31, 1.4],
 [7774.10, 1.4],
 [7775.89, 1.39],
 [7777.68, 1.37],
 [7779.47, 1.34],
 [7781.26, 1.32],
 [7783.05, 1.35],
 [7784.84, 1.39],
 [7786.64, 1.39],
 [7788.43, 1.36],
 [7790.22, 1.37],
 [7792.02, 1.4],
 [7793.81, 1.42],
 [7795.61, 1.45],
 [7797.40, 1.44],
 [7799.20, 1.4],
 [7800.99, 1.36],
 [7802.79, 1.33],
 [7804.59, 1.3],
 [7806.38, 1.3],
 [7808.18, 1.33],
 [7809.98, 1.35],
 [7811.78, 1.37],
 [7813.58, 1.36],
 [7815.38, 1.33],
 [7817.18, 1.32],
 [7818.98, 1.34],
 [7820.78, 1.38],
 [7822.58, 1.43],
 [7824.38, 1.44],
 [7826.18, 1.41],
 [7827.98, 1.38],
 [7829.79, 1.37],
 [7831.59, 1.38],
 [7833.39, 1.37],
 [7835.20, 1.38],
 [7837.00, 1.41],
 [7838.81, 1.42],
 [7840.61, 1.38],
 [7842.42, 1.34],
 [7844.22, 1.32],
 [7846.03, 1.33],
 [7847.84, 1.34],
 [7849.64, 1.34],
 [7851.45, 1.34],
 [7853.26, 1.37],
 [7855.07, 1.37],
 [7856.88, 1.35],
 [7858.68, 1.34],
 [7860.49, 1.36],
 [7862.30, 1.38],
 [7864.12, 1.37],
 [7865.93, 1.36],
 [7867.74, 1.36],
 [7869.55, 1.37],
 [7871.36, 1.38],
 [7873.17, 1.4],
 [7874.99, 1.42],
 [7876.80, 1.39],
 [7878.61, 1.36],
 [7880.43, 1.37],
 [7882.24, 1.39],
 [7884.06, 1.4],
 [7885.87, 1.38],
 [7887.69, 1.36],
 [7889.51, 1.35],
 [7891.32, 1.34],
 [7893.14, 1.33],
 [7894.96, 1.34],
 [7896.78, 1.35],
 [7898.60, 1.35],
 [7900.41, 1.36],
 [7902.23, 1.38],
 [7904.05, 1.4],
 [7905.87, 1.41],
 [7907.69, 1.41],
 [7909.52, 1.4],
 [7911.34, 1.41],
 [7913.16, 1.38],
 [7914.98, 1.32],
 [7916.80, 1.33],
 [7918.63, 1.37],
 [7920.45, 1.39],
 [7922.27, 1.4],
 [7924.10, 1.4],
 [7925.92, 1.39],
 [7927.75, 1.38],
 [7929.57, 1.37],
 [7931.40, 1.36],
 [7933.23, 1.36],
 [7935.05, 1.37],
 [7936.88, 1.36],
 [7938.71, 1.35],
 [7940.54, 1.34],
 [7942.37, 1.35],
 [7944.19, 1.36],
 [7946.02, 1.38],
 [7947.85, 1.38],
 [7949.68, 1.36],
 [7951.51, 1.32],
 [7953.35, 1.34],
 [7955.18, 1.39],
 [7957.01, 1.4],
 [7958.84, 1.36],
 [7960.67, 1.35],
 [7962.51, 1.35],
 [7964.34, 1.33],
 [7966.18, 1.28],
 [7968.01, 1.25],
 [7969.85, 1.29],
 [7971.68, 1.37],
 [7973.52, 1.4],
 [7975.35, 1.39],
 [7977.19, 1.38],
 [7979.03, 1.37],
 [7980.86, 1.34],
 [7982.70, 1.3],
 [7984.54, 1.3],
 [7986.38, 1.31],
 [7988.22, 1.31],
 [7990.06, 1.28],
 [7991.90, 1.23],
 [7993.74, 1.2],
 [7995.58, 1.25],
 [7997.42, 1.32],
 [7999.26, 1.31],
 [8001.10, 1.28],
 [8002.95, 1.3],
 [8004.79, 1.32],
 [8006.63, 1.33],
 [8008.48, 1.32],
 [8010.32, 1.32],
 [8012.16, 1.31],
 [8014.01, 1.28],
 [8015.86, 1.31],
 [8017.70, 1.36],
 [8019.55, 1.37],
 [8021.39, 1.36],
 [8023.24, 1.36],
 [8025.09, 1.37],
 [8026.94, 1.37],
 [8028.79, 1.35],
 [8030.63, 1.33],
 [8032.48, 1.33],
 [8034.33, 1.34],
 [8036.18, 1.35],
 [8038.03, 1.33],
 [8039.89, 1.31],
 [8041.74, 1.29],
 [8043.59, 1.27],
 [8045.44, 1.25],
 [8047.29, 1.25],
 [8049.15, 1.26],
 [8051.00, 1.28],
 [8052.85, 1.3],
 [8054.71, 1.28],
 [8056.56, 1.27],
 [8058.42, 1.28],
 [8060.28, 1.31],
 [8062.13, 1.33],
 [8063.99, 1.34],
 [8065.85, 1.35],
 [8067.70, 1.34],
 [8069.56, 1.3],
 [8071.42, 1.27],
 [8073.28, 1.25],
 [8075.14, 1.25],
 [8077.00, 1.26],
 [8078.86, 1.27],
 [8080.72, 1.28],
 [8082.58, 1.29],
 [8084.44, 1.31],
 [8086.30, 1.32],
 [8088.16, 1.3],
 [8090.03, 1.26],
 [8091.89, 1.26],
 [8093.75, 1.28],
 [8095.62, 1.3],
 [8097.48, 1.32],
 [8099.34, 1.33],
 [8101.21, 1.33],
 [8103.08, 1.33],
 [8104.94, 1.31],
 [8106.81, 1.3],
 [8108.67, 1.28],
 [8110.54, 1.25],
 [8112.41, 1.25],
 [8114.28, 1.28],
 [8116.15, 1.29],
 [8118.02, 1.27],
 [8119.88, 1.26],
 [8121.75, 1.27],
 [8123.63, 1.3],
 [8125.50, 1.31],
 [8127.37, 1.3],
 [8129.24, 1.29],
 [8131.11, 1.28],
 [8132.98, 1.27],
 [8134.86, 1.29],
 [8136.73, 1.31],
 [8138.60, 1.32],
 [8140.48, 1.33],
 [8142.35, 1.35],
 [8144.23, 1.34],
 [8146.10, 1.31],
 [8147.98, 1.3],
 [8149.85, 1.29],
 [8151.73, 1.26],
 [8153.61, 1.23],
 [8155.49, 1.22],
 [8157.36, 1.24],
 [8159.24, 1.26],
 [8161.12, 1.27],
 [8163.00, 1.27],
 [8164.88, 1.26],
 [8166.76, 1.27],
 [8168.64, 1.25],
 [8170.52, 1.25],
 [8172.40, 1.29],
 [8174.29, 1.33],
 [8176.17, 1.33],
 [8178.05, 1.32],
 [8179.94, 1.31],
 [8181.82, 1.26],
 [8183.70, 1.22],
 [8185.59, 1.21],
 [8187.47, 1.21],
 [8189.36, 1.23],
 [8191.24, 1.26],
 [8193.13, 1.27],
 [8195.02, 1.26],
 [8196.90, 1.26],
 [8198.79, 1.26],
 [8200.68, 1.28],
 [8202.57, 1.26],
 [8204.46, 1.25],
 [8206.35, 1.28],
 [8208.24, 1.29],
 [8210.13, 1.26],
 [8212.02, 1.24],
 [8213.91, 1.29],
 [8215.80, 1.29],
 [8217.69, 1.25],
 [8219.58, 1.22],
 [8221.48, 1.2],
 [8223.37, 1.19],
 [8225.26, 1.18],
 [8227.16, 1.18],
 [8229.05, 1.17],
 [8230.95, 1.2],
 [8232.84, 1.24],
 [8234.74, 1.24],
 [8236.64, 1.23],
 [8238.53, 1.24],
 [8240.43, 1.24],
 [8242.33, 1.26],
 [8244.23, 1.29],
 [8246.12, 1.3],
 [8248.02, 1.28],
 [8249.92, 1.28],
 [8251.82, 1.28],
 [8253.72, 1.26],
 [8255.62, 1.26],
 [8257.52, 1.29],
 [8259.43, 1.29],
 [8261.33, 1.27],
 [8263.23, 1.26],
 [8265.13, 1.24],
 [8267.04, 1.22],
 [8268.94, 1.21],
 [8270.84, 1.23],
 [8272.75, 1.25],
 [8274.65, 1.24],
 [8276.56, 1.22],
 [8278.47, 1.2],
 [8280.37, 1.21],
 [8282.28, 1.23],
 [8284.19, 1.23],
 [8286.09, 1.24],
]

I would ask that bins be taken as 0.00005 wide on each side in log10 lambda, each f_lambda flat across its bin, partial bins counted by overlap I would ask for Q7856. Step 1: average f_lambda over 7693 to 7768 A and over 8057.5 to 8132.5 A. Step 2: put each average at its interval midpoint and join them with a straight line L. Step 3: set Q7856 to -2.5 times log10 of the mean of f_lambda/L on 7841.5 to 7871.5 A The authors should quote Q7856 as 0.03 mag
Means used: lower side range 1.44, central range 1.35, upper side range 1.29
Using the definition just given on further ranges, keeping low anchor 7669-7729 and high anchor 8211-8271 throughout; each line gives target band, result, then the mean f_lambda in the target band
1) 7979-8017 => 0.032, 1.3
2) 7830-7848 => 0.024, 1.37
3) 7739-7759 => 0.016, 1.41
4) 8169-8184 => -0.018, 1.29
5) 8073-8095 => 0.022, 1.28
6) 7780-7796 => 0.029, 1.38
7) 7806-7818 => 0.056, 1.34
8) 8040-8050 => 0.043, 1.27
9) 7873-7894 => 0.007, 1.37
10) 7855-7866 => 0.023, 1.36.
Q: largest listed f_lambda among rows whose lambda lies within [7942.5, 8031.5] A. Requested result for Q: 1.4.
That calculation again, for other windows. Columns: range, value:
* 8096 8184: 1.35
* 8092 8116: 1.33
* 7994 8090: 1.37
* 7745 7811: 1.46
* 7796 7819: 1.44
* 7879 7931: 1.41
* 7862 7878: 1.42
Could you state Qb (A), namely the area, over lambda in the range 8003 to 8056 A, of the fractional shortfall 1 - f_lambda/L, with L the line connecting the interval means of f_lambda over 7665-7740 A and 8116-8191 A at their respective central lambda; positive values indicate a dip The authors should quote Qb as 0.3 A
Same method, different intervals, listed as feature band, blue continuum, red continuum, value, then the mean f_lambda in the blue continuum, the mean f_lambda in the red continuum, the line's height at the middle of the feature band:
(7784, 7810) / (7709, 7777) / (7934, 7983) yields 0.7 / 1.43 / 1.35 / 1.41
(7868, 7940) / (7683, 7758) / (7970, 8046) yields -0.6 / 1.44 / 1.32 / 1.36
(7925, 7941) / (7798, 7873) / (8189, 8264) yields -0.4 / 1.36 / 1.25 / 1.34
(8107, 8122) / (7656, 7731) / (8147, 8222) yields 0.2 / 1.44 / 1.26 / 1.29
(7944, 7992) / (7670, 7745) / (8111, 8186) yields 0.3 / 1.44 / 1.28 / 1.35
